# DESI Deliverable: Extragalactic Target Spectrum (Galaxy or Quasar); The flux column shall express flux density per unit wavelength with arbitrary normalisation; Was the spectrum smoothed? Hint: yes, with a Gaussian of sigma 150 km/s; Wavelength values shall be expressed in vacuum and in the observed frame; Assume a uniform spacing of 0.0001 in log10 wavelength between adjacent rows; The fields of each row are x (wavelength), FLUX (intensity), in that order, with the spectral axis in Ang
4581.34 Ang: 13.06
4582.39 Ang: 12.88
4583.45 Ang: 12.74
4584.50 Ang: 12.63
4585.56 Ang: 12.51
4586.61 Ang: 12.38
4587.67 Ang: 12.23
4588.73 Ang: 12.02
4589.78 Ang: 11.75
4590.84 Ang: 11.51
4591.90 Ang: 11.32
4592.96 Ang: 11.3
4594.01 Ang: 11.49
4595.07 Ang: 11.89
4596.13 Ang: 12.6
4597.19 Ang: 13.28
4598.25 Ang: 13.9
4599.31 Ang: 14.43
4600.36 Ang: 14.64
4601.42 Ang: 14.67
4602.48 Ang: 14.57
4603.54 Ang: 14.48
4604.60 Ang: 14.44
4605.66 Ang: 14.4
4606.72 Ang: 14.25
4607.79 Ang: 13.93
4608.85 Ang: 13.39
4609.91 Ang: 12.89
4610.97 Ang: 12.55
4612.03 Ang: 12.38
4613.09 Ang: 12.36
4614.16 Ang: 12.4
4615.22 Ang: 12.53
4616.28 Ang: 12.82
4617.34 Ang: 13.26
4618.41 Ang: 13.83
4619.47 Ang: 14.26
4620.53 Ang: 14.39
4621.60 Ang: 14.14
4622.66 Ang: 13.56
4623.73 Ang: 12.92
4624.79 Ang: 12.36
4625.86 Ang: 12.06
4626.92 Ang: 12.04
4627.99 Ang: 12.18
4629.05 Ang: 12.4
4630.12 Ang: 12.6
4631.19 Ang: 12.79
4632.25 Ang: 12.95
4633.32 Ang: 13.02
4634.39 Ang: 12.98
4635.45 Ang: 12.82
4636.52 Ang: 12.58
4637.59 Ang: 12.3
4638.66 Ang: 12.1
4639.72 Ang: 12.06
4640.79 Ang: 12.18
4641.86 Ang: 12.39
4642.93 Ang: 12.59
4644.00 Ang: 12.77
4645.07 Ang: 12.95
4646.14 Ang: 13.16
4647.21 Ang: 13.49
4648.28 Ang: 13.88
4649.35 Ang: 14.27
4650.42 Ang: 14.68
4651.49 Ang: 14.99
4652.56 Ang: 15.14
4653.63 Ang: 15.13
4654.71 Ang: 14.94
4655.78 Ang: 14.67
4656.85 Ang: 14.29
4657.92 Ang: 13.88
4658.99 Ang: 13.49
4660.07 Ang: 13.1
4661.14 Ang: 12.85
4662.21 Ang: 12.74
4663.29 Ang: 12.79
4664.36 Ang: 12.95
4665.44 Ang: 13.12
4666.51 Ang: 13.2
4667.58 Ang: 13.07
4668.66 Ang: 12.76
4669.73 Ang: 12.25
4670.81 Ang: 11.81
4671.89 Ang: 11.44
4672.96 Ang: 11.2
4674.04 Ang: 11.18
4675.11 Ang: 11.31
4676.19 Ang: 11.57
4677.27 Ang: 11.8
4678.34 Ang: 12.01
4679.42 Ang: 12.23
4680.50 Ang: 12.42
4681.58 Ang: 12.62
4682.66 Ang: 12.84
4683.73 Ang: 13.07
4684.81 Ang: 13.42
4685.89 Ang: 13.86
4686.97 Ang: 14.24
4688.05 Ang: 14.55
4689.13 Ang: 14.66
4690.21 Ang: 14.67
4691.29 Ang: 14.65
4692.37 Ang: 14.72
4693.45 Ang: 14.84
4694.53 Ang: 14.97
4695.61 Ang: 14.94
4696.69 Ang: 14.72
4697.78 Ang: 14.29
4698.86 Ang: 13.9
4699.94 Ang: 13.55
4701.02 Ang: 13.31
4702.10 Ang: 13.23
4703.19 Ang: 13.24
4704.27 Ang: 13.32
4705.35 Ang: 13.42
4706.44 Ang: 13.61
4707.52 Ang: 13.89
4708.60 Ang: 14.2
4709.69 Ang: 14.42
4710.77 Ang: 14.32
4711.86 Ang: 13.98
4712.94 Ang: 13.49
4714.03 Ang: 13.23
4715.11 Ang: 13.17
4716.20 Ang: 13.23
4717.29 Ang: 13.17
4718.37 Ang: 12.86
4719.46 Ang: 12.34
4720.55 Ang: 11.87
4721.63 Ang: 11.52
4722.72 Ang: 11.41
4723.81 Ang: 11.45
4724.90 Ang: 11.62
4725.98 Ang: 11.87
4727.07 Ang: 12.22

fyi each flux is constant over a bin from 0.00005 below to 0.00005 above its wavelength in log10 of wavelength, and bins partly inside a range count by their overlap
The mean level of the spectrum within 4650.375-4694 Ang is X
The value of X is 13.3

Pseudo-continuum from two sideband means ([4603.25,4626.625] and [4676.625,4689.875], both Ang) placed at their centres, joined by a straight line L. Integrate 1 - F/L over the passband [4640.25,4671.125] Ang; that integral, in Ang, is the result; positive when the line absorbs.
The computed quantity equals -0.5 Ang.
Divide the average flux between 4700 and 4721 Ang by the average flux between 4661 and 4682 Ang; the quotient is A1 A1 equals 1.09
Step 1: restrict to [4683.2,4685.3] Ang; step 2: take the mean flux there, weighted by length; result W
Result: 13.2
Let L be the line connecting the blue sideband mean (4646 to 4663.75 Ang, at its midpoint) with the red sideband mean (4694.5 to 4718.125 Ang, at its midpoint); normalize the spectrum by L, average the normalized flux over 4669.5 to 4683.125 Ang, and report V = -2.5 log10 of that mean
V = 0.17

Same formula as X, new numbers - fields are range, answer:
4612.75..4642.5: 12.8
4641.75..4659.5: 14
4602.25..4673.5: 13.2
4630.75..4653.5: 13.2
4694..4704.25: 14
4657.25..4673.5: 12.7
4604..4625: 13.4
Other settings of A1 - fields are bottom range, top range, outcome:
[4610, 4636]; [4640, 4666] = 1.05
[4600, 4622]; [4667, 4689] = 0.92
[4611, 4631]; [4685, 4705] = 1.10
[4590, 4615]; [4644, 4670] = 1.04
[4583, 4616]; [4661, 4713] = 1.03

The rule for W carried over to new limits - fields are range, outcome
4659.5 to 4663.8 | 12.9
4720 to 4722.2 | 11.7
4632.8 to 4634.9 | 13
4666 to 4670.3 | 12.8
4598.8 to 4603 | 14.6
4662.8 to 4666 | 13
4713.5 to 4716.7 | 13.2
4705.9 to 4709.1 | 13.9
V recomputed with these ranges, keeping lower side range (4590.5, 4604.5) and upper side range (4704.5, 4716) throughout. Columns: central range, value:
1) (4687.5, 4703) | -0.05 mag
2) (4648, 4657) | -0.10 mag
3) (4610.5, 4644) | 0.04 mag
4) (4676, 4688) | 0.06 mag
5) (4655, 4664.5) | 0.00 mag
